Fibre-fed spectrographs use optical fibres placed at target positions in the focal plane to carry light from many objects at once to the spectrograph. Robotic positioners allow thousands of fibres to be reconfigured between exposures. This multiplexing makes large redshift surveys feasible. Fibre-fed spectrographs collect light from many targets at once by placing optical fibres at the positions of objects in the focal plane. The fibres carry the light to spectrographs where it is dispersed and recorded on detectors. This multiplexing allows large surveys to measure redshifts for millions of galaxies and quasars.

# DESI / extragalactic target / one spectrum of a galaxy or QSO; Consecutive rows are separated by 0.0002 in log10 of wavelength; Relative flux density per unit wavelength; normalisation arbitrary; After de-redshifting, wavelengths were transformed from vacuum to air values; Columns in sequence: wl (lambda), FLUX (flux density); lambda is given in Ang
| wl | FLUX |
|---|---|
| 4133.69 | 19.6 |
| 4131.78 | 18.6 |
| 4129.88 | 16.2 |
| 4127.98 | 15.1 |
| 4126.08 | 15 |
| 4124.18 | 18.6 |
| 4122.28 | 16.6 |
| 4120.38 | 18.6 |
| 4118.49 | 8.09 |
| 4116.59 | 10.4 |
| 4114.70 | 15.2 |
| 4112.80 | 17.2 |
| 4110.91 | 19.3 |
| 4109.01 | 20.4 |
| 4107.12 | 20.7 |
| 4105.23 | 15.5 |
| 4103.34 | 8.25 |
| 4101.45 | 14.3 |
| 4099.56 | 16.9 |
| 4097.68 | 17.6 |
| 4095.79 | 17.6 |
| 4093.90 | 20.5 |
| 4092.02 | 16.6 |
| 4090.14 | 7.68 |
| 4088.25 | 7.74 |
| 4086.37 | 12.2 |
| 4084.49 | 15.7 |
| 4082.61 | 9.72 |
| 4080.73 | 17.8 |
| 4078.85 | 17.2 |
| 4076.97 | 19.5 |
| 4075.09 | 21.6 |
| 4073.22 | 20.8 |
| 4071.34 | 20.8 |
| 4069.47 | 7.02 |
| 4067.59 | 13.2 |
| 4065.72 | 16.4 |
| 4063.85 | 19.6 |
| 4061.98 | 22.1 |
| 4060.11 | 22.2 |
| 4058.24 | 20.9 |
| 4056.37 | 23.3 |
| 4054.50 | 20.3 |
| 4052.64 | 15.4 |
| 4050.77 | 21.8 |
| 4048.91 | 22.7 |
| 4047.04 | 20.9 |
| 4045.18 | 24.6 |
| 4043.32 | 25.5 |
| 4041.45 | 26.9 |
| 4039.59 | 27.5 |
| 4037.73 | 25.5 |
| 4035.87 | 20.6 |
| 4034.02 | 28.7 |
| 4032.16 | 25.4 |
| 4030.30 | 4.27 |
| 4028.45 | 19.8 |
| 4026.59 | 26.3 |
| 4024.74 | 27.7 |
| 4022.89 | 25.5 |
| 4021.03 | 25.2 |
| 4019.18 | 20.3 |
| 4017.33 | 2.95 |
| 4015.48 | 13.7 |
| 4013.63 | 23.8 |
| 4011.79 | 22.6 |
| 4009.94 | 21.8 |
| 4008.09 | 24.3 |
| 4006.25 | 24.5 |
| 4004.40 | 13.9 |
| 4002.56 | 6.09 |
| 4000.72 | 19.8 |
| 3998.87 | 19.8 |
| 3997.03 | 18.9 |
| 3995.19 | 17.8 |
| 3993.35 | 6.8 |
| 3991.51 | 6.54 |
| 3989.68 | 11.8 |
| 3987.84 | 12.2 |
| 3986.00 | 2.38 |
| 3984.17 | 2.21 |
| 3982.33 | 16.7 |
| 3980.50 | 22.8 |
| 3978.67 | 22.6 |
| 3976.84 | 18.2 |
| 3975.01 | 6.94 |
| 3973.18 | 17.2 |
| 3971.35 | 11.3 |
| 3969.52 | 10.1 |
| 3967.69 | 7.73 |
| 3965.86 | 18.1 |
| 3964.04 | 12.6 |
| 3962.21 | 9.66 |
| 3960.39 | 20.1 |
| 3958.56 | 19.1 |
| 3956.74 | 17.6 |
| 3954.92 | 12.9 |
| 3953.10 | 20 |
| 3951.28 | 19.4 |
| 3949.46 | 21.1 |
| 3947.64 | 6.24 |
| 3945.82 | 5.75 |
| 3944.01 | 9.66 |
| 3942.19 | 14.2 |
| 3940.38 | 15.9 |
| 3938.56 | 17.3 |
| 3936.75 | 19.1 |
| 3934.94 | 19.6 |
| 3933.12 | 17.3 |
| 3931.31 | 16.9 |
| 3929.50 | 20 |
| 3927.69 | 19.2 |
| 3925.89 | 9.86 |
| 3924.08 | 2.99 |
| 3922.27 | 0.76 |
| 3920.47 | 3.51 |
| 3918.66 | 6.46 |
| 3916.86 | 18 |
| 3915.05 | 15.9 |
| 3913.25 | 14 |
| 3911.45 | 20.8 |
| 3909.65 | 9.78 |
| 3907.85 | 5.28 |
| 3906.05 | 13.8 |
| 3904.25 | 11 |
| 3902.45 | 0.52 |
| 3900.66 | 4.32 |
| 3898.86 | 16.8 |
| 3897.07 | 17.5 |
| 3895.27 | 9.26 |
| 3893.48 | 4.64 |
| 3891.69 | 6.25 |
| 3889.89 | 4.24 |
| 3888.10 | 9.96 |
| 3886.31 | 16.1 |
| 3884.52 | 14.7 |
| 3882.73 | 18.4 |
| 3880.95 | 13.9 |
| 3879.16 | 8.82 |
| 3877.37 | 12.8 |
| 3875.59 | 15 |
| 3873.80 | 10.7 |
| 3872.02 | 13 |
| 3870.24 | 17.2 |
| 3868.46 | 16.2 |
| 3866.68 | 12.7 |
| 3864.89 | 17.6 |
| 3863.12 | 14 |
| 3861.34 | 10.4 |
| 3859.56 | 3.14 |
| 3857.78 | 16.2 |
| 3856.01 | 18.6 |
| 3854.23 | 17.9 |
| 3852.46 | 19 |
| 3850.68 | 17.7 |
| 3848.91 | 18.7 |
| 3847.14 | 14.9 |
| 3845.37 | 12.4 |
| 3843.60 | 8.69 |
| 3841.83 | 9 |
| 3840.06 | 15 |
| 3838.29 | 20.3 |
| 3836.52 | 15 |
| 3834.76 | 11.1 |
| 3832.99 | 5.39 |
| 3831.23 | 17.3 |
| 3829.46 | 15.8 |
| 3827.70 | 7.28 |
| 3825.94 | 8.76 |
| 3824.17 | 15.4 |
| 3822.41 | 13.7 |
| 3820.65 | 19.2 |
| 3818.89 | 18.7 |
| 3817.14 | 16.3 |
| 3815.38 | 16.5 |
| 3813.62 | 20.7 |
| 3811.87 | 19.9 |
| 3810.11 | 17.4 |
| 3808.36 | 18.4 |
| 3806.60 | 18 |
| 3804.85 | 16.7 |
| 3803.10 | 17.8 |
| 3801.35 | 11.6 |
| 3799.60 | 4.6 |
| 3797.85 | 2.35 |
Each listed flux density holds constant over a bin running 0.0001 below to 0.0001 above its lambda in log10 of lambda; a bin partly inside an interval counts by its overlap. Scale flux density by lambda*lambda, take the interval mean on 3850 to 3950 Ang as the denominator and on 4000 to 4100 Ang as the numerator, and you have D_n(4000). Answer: 1.63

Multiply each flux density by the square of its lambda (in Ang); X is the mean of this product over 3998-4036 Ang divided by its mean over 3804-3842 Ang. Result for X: 1.4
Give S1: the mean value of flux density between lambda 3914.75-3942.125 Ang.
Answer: 13.5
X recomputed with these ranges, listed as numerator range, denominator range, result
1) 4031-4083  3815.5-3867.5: 1.62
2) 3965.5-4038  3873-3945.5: 1.45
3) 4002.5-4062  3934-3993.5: 1.60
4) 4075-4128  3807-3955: 1.28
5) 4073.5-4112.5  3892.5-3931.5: 1.61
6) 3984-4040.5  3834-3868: 1.36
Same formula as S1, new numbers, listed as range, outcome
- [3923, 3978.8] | 14.6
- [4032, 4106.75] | 18.6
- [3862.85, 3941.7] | 12.5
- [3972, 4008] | 14.3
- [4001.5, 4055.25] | 21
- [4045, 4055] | 20.7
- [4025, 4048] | 23.1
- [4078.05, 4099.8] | 14.7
